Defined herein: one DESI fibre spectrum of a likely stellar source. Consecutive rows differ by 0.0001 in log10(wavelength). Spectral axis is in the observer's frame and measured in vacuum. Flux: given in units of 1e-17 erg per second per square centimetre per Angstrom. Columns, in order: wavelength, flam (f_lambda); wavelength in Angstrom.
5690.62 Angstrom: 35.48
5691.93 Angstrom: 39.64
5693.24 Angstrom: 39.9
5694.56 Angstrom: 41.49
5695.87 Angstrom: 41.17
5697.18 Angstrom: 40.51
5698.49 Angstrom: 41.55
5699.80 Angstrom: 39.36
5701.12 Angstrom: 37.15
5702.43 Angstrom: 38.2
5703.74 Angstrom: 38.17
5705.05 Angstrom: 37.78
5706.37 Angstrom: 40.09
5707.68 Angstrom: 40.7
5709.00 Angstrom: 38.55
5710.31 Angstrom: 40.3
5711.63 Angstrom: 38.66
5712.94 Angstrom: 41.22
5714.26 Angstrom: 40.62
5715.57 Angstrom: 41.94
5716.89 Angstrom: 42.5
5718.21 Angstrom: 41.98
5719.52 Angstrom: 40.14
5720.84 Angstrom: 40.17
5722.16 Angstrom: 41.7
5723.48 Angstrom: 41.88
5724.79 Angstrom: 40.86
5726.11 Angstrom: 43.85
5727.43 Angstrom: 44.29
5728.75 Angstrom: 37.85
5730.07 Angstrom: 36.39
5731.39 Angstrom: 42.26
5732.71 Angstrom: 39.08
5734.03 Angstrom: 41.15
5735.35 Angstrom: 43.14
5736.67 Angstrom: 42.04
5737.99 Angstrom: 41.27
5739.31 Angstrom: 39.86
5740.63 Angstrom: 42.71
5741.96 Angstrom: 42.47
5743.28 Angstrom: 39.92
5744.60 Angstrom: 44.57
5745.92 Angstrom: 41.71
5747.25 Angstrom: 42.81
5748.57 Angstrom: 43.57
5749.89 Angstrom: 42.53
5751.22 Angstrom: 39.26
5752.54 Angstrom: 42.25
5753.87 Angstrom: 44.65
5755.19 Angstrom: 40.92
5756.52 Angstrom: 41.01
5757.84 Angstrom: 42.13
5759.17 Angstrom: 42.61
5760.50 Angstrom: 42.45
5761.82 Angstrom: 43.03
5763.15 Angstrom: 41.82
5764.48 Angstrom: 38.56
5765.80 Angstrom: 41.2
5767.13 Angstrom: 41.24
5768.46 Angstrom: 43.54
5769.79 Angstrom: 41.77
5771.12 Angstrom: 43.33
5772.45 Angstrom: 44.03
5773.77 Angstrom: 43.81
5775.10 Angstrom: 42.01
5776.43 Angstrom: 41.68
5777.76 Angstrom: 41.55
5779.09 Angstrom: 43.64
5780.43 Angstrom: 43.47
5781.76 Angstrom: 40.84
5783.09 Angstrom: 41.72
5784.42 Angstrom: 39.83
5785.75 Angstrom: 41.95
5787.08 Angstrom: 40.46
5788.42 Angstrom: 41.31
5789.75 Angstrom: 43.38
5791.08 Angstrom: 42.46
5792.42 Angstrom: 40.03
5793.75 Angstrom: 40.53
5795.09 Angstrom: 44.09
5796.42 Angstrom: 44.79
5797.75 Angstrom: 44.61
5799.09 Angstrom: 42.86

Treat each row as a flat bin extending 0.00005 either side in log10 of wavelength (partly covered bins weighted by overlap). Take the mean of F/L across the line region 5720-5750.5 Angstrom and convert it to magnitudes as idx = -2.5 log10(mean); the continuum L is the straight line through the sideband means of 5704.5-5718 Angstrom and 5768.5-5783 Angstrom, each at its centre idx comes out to -0.01 mag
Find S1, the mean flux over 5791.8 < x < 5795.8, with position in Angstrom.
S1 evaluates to 41.6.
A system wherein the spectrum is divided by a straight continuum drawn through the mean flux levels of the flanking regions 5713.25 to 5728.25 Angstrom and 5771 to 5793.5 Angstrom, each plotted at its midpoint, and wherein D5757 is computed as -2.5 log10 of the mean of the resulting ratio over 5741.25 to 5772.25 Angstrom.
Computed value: 0.00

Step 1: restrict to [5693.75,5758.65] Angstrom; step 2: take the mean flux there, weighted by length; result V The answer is 41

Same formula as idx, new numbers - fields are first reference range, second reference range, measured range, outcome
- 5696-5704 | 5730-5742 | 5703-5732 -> -0.008 mag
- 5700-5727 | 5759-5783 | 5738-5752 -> -0.014 mag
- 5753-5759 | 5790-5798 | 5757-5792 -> 0.010 mag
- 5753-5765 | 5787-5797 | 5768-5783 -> -0.015 mag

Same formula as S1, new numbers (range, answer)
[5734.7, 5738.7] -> 42.2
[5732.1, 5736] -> 41.2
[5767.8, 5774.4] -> 43.3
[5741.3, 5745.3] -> 42.4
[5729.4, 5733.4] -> 39.2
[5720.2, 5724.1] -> 41.2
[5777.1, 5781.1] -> 42.8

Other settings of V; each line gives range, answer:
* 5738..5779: 42.1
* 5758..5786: 42.1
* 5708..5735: 40.8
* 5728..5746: 41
